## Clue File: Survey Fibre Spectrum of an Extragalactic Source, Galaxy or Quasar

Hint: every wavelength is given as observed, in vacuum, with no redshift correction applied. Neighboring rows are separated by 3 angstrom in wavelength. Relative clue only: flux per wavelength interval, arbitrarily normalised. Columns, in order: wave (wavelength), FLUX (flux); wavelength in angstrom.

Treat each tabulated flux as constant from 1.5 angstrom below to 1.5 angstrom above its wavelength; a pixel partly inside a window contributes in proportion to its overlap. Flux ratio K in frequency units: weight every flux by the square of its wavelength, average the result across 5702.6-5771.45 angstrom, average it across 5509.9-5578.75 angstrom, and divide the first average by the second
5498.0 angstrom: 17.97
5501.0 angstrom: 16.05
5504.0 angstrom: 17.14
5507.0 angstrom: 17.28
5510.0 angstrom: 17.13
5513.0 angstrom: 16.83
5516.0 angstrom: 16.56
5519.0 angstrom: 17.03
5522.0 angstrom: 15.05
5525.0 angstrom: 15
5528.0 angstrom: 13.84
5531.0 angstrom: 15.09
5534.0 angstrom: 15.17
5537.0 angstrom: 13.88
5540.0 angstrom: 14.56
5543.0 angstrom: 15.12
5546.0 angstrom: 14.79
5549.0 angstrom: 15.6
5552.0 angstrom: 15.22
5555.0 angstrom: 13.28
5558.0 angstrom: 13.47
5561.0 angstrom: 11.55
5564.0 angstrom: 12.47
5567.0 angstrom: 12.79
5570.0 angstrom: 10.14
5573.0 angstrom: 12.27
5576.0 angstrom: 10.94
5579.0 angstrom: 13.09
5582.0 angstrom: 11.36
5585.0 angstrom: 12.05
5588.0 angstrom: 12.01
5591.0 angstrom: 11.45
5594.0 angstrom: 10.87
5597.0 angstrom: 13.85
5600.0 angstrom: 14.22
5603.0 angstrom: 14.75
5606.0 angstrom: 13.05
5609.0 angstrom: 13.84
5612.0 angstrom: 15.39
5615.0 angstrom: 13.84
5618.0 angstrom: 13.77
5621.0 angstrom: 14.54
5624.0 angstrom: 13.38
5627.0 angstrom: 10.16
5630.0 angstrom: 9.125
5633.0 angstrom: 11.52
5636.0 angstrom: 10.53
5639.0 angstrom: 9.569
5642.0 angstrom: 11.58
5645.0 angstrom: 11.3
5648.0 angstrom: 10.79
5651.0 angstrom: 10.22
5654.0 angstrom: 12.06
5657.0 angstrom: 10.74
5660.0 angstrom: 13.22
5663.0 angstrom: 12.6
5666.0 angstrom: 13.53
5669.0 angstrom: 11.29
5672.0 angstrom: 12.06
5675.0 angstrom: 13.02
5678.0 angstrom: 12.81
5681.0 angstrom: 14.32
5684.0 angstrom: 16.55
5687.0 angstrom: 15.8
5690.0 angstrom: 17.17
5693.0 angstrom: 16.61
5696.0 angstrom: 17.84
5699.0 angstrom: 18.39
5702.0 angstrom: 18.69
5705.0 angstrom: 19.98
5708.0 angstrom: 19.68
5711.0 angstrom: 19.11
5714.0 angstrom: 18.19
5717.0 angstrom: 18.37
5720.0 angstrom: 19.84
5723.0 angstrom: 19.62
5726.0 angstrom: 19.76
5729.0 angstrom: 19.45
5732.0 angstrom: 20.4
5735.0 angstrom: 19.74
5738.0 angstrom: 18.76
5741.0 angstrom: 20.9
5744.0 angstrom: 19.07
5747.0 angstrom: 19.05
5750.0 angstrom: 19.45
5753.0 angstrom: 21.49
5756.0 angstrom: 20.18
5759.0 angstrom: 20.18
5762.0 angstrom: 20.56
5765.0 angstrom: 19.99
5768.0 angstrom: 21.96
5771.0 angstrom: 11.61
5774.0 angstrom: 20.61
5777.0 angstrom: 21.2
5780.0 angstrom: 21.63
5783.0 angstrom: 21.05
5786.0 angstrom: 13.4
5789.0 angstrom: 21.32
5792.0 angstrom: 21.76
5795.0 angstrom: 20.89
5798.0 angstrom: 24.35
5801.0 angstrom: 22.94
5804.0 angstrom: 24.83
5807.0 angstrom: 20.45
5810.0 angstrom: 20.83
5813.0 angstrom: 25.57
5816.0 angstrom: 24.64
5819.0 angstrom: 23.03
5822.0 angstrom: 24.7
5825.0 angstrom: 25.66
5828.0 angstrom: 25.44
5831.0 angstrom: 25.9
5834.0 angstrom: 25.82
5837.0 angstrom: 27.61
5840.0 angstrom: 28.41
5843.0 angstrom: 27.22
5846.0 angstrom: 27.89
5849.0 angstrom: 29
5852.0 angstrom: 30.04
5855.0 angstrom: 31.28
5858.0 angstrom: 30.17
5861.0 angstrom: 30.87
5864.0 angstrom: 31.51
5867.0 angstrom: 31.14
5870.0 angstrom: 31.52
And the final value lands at 1.48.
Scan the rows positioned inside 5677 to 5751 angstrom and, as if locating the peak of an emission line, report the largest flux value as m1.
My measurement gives 20.9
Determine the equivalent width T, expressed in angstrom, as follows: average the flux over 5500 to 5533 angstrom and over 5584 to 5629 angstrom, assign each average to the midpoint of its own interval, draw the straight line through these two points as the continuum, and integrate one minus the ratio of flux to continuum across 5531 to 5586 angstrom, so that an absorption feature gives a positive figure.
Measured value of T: 5.4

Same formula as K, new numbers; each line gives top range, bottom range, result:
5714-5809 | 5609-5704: 1.56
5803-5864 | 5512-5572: 2.06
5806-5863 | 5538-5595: 2.29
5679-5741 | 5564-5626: 1.49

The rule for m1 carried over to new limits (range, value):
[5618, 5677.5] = 14.54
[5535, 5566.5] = 15.6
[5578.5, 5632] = 15.39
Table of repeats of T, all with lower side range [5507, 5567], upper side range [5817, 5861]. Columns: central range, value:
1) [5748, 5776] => 5.3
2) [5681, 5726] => 7.4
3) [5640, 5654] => 6.0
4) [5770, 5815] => 8.0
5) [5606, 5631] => 7.0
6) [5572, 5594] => 6.5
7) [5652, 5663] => 4.3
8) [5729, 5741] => 1.7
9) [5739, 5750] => 1.8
